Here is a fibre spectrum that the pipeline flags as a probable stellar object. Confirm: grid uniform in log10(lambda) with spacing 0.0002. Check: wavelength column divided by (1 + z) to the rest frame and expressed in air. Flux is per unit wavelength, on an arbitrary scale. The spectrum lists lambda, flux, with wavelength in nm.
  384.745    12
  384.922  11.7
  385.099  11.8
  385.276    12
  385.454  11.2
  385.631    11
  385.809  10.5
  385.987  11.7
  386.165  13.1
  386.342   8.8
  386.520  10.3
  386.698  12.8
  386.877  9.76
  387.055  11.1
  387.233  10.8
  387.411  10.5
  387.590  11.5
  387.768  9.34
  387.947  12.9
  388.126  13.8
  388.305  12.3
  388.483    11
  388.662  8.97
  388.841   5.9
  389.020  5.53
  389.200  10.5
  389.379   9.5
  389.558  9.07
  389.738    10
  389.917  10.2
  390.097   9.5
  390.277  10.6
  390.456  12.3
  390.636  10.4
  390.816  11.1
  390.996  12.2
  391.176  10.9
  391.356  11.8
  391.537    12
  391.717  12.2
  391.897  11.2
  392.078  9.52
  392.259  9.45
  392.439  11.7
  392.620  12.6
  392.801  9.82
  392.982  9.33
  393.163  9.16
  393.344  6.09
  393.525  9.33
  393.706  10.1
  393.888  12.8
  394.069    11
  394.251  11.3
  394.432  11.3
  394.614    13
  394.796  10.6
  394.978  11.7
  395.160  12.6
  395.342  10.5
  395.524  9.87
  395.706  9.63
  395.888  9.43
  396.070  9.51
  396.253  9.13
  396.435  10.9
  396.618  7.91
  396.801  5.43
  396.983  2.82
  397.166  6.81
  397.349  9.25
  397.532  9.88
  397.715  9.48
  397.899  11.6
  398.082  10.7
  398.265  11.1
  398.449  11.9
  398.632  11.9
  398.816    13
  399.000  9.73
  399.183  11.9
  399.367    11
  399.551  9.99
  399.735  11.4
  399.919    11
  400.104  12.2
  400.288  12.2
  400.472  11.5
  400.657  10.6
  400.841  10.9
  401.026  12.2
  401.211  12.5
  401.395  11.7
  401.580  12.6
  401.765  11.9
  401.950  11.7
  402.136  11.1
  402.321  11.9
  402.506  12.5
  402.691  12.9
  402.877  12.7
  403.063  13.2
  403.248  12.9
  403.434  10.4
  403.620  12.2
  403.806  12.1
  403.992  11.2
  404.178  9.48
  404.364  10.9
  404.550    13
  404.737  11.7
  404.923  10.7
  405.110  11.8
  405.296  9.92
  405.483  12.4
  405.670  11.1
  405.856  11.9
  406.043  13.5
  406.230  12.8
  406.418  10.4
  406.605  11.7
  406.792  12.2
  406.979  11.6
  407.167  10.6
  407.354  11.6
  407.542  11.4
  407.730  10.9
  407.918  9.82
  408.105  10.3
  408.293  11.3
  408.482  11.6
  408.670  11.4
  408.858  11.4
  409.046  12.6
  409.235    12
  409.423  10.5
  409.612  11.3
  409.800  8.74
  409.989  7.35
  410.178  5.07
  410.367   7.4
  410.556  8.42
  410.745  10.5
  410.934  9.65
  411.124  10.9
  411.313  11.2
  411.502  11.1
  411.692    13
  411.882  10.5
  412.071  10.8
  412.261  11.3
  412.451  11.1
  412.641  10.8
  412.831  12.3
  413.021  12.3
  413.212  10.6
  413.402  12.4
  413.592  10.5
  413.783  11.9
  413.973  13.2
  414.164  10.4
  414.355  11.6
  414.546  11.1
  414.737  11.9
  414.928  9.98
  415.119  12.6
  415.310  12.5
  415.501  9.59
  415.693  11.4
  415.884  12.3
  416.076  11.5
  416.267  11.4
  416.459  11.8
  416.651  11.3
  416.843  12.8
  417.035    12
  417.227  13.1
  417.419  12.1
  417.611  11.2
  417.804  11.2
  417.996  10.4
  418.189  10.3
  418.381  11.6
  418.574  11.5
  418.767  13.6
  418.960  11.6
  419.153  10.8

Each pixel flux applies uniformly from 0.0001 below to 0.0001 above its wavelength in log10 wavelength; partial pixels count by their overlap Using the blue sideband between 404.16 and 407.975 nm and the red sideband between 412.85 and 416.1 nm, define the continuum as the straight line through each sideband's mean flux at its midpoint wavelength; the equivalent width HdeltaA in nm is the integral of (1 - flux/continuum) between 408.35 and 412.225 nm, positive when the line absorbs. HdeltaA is 0.403 nm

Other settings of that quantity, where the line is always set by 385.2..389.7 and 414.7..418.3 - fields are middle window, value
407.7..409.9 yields 0.06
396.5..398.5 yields 0.39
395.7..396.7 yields 0.13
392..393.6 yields 0.16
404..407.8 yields -0.10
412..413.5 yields -0.01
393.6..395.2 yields -0.11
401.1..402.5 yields -0.12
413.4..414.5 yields -0.01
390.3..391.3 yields -0.06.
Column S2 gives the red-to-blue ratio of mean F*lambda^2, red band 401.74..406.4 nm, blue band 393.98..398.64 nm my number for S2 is 1.24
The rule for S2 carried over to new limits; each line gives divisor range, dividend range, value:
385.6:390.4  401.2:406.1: 1.23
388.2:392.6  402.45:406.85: 1.22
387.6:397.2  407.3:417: 1.19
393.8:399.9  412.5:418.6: 1.23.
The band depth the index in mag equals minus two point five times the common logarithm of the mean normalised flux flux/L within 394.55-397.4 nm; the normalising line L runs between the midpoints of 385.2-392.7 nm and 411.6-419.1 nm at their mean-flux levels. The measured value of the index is 0.18 mag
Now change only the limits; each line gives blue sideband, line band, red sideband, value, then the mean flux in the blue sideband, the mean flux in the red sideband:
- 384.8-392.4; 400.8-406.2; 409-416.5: -0.10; 10.7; 10.9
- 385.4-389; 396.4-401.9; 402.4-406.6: 0.09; 10.8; 11.8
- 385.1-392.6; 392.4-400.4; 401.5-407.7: 0.09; 10.7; 11.7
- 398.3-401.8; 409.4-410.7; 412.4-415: 0.34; 11.6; 11.5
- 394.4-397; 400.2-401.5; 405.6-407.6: -0.09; 9.78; 11.7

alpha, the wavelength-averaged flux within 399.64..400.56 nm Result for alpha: 11.7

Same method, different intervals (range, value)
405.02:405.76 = 11.3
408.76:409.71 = 11.6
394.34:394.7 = 12.1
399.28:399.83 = 10.8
